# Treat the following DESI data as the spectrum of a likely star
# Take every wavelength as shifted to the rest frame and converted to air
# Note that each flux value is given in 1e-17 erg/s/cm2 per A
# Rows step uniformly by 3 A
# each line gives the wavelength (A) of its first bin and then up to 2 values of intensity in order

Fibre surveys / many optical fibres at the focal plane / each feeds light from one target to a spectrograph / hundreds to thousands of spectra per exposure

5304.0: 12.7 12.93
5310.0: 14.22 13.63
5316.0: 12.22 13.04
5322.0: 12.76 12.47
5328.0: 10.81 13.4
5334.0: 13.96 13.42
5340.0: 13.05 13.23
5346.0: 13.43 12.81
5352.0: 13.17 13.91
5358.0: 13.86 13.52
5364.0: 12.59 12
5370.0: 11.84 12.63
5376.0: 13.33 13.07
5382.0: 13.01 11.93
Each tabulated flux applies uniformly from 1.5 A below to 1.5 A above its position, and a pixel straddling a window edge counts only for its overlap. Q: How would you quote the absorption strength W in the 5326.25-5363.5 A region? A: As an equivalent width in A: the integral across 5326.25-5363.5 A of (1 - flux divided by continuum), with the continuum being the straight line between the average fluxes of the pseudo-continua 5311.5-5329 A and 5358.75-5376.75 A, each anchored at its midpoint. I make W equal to -1.7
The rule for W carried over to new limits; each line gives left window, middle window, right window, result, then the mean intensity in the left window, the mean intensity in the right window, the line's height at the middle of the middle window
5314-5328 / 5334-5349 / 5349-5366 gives -0.4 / 12.5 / 13.3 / 12.9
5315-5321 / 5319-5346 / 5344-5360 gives 0.2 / 12.7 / 13.4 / 13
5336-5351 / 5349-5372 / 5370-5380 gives 0.1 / 13.2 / 12.8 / 13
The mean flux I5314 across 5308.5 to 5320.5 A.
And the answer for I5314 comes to 13.3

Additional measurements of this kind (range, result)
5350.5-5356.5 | 13.5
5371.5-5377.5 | 13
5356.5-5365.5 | 13.3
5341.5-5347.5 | 13.3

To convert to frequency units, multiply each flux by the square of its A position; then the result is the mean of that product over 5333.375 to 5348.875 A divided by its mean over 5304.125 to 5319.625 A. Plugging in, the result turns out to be 1.0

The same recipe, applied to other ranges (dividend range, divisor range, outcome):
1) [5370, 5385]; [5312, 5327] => 1.03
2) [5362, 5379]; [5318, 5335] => 1.01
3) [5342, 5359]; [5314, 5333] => 1.08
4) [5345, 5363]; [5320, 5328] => 1.10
